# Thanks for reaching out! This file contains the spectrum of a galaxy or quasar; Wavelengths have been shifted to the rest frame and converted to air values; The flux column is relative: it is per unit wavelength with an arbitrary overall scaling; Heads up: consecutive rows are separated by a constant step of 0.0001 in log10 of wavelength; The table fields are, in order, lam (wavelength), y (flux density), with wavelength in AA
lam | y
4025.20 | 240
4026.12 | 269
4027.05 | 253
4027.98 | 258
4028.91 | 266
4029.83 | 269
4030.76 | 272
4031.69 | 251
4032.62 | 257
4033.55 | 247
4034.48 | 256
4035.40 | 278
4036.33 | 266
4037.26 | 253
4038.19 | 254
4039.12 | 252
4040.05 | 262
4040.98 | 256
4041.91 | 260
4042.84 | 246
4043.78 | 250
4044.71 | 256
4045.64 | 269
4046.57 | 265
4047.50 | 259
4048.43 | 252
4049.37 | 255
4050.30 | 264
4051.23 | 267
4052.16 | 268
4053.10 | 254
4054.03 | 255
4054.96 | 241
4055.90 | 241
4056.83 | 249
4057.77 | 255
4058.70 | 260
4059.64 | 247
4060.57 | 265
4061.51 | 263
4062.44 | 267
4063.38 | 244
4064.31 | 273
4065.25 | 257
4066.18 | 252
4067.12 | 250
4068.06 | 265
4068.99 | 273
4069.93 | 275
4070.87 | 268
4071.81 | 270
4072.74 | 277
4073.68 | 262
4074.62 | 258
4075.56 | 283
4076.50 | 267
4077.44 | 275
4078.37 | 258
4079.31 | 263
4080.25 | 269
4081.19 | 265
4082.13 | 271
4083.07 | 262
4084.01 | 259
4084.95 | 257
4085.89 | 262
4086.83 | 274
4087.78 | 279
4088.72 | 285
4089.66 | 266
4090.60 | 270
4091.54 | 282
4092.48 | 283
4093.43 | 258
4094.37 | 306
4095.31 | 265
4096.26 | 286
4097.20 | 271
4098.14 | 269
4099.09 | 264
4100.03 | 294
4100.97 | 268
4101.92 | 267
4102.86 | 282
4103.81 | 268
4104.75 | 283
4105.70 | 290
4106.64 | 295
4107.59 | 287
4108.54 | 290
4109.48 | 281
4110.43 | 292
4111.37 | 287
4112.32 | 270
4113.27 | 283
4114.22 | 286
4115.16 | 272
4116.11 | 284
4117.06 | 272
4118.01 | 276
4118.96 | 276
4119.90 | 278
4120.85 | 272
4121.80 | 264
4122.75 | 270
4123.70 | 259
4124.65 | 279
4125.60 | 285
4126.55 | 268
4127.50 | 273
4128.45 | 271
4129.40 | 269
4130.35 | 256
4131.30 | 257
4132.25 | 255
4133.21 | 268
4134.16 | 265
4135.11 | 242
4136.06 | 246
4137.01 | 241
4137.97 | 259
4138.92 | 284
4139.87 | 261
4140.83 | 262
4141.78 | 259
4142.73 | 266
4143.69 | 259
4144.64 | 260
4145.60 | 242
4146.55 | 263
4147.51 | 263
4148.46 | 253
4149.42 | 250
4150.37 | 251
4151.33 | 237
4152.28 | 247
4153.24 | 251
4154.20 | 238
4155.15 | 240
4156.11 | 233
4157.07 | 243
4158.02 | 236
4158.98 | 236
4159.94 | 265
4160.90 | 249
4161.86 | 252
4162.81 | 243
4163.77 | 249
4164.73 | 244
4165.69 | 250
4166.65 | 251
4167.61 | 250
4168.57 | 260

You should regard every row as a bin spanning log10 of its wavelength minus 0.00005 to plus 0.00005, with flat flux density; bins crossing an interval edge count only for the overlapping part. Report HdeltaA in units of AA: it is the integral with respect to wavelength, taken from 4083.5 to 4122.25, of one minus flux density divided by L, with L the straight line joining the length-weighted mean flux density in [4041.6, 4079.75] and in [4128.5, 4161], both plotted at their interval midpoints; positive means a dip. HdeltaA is -3.02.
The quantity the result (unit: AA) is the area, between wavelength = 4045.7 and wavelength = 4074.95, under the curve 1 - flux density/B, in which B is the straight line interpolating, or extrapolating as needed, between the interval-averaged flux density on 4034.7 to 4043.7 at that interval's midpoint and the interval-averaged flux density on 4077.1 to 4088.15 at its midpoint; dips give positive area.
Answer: 0.23 AA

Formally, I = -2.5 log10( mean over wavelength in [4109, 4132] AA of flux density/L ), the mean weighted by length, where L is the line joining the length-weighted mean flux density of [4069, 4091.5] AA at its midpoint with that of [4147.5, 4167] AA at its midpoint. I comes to -0.07 mag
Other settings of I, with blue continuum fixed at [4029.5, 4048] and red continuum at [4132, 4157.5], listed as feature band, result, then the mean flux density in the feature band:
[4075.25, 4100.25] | -0.06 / 272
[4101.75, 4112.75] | -0.11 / 283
